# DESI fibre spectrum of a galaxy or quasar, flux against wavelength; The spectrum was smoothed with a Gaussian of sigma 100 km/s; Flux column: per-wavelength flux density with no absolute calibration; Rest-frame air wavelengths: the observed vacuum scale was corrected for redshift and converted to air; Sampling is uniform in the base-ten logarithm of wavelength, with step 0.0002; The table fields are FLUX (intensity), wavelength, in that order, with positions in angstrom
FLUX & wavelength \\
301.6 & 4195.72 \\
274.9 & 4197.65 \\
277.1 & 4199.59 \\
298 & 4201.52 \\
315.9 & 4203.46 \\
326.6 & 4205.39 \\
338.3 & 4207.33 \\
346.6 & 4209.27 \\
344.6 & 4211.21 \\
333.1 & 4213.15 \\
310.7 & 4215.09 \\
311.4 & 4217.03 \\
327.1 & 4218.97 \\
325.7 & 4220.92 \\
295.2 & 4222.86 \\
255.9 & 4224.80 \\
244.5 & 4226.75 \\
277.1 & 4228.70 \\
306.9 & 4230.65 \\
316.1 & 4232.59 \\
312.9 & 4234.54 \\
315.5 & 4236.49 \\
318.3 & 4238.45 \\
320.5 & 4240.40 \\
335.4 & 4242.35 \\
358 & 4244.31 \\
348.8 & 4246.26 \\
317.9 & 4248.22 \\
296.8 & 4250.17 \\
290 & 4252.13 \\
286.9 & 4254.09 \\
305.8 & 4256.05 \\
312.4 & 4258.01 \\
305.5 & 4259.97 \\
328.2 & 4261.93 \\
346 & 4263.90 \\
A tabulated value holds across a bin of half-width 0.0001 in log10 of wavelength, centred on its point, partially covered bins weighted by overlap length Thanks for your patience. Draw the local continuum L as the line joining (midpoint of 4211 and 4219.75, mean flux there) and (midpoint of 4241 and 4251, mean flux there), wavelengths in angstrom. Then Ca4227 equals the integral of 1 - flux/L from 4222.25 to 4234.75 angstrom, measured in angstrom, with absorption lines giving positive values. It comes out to 1.6 angstrom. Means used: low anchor 324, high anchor 332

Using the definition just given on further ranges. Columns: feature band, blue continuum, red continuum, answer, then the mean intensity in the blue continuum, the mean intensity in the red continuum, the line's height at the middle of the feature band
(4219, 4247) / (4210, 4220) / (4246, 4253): 0.7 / 326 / 310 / 318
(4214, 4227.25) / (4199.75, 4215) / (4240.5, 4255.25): 1.0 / 325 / 319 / 323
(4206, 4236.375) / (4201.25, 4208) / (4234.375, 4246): 1.4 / 321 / 329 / 325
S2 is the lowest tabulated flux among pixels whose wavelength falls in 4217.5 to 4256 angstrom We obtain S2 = 244.5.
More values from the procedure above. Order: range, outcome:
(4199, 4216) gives 277.1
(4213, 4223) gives 295.2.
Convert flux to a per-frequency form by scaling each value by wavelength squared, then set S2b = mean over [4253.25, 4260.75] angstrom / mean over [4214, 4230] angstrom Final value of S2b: 1.05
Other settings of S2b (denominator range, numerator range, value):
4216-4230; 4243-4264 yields 1.10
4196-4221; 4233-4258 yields 1.02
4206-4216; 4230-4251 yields 0.98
